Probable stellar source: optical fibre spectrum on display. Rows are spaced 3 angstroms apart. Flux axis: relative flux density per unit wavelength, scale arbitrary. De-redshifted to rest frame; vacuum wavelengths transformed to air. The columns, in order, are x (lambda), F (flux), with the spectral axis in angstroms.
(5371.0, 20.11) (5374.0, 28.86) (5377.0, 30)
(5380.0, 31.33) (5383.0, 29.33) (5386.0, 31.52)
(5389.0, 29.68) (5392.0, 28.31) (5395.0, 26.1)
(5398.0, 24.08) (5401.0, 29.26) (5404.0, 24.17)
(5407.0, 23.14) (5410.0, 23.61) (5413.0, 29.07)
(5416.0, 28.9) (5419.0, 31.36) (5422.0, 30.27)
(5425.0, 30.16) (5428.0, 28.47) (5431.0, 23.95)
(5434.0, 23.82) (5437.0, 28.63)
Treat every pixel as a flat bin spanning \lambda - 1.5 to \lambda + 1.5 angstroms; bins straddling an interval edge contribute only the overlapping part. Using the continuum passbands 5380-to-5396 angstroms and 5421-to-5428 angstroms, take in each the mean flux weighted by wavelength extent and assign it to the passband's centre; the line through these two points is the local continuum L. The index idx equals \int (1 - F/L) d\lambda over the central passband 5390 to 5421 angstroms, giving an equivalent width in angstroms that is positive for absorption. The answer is 2.8 angstroms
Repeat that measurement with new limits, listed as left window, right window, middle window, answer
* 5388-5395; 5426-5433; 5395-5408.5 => 1.2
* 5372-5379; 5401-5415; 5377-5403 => -1.2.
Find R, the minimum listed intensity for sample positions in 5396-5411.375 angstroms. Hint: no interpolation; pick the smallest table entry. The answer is 23.14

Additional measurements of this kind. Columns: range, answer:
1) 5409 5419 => 23.61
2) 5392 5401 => 24.08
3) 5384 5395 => 26.1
